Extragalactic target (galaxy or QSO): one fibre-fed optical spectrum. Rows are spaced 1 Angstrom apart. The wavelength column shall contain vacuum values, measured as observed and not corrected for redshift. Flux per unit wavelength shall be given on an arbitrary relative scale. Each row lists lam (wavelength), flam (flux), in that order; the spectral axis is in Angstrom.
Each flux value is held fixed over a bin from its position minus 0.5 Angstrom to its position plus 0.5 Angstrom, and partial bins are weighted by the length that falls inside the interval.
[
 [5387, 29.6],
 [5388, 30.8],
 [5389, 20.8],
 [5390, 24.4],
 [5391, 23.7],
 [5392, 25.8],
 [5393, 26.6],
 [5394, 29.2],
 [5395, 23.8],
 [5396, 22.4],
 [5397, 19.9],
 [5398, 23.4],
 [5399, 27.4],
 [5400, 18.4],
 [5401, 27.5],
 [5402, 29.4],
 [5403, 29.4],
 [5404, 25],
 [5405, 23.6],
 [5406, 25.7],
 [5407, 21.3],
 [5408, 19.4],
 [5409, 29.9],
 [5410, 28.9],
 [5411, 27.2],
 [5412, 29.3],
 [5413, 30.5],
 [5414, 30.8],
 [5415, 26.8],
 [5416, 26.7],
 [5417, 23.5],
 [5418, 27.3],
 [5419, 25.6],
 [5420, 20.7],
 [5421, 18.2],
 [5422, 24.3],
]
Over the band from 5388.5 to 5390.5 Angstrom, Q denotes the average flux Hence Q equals 22.6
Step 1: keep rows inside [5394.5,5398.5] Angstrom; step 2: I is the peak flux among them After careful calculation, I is 23.8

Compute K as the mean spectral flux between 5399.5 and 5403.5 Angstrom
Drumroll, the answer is 26.2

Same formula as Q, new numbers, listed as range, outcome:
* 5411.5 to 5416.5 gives 28.8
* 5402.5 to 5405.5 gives 26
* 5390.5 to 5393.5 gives 25.4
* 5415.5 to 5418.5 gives 25.8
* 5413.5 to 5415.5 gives 28.8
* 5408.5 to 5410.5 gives 29.4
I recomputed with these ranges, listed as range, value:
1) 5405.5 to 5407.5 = 25.7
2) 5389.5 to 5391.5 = 24.4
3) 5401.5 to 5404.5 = 29.4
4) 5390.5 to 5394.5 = 29.2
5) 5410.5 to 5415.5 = 30.8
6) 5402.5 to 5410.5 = 29.9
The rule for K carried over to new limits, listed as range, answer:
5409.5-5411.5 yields 28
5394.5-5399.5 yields 23.4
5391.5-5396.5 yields 25.6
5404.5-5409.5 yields 24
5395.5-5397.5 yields 21.1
